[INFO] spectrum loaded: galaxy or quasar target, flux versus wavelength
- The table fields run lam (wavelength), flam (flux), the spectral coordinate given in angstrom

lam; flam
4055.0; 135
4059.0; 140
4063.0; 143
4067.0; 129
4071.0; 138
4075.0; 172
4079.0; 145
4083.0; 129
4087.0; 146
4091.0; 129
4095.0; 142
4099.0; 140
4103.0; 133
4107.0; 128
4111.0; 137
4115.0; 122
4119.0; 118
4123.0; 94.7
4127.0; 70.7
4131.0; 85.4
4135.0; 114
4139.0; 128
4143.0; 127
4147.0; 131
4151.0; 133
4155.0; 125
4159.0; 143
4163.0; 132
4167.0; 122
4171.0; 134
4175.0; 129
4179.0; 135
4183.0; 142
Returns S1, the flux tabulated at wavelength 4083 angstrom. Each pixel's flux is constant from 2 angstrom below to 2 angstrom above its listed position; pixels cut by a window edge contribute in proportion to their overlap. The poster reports 129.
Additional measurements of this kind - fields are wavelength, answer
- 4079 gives 145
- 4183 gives 142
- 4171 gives 134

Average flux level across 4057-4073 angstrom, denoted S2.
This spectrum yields 138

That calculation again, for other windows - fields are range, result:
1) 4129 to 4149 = 117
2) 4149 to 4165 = 133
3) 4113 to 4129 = 101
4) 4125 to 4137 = 90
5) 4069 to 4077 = 155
